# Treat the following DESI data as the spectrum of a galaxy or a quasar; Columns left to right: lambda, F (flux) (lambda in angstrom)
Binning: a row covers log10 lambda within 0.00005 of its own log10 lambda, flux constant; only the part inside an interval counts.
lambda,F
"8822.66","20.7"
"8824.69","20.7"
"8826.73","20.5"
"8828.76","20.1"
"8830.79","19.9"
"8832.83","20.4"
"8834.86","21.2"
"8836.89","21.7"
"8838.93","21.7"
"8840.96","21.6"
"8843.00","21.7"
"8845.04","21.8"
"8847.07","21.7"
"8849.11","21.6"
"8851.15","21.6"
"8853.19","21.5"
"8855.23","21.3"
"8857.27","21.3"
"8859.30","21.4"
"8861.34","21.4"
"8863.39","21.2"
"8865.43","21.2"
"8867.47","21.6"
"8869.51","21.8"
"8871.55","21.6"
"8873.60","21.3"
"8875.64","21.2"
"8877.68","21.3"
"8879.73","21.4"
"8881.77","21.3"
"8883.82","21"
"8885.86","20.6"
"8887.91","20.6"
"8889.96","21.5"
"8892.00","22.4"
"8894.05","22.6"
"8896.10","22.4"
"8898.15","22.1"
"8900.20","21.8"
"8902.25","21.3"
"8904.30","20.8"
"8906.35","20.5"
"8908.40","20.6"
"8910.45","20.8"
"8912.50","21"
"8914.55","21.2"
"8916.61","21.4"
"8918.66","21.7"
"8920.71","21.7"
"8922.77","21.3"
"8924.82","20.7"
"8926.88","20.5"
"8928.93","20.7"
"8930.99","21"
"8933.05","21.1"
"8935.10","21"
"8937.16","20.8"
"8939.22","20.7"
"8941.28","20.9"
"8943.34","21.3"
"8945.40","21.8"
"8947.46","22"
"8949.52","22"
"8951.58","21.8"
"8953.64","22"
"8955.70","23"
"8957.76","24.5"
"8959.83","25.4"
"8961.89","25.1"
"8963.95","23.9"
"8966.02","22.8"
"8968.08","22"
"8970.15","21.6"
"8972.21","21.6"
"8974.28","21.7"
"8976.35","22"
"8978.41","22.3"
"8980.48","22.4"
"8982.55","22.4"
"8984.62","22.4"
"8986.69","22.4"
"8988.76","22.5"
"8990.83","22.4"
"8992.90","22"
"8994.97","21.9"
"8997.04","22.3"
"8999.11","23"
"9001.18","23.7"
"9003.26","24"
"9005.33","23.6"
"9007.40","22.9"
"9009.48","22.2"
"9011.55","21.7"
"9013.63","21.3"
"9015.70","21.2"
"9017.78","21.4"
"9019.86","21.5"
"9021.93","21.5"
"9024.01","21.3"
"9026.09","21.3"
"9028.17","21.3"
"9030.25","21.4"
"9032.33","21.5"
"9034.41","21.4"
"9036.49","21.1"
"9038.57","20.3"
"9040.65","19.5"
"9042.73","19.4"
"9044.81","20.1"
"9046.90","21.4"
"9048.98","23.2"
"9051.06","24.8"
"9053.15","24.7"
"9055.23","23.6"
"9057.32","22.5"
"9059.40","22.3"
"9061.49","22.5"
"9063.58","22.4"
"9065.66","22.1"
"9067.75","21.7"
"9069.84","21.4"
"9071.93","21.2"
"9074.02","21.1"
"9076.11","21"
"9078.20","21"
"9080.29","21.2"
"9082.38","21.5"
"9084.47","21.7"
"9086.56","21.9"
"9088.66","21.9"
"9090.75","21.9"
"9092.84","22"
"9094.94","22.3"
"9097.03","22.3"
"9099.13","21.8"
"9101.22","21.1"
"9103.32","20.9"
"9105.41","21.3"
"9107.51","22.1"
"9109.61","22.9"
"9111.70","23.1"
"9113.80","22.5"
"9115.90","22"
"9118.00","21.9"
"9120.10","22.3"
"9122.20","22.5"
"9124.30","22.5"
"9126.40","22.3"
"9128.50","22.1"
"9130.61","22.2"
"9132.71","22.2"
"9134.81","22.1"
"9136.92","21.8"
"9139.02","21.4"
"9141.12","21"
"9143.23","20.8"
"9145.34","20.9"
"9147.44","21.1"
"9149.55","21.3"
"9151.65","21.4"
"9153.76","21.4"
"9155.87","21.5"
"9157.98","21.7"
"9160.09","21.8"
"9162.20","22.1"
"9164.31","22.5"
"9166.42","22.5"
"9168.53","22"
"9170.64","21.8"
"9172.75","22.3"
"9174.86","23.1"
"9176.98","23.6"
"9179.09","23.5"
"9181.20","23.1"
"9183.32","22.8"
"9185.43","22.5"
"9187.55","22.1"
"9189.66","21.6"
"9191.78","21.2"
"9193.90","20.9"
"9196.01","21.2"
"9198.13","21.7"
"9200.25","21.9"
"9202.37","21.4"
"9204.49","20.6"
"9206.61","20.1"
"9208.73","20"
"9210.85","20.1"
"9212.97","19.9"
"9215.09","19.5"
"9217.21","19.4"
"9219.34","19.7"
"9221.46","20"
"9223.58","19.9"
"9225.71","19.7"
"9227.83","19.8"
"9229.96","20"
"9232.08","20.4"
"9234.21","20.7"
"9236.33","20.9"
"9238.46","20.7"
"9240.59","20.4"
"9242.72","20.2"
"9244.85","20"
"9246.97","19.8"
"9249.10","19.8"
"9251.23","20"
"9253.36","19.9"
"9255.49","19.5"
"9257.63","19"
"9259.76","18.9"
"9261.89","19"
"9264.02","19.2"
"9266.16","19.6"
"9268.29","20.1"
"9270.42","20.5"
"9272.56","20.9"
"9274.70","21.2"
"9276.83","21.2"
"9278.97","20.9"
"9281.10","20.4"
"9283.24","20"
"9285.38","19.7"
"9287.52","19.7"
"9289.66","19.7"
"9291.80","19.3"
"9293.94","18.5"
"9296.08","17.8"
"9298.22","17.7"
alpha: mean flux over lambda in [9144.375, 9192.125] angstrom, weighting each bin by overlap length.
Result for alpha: 22.1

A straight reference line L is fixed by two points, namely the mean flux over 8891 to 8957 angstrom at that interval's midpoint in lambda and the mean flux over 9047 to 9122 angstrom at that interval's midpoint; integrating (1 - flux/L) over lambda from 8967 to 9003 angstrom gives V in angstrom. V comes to -1.0 angstrom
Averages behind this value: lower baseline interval 21.4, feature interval 22.3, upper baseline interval 22.1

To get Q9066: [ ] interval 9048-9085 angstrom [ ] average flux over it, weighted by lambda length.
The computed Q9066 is 22.2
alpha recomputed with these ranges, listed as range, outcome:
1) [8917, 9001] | 22.1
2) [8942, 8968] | 22.9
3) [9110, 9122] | 22.4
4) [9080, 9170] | 21.9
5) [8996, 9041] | 21.8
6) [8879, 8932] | 21.3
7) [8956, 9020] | 22.6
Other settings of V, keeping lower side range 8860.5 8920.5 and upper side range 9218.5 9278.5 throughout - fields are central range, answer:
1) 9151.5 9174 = -1.7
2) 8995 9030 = -2.0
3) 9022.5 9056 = -1.3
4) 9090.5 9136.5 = -3.5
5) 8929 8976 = -2.2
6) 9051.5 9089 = -2.4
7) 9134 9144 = -0.5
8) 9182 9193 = -1.0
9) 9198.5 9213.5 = -0.3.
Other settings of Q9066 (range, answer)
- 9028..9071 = 21.8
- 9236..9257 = 20.1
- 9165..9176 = 22.4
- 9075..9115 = 21.8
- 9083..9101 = 21.9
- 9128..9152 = 21.5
